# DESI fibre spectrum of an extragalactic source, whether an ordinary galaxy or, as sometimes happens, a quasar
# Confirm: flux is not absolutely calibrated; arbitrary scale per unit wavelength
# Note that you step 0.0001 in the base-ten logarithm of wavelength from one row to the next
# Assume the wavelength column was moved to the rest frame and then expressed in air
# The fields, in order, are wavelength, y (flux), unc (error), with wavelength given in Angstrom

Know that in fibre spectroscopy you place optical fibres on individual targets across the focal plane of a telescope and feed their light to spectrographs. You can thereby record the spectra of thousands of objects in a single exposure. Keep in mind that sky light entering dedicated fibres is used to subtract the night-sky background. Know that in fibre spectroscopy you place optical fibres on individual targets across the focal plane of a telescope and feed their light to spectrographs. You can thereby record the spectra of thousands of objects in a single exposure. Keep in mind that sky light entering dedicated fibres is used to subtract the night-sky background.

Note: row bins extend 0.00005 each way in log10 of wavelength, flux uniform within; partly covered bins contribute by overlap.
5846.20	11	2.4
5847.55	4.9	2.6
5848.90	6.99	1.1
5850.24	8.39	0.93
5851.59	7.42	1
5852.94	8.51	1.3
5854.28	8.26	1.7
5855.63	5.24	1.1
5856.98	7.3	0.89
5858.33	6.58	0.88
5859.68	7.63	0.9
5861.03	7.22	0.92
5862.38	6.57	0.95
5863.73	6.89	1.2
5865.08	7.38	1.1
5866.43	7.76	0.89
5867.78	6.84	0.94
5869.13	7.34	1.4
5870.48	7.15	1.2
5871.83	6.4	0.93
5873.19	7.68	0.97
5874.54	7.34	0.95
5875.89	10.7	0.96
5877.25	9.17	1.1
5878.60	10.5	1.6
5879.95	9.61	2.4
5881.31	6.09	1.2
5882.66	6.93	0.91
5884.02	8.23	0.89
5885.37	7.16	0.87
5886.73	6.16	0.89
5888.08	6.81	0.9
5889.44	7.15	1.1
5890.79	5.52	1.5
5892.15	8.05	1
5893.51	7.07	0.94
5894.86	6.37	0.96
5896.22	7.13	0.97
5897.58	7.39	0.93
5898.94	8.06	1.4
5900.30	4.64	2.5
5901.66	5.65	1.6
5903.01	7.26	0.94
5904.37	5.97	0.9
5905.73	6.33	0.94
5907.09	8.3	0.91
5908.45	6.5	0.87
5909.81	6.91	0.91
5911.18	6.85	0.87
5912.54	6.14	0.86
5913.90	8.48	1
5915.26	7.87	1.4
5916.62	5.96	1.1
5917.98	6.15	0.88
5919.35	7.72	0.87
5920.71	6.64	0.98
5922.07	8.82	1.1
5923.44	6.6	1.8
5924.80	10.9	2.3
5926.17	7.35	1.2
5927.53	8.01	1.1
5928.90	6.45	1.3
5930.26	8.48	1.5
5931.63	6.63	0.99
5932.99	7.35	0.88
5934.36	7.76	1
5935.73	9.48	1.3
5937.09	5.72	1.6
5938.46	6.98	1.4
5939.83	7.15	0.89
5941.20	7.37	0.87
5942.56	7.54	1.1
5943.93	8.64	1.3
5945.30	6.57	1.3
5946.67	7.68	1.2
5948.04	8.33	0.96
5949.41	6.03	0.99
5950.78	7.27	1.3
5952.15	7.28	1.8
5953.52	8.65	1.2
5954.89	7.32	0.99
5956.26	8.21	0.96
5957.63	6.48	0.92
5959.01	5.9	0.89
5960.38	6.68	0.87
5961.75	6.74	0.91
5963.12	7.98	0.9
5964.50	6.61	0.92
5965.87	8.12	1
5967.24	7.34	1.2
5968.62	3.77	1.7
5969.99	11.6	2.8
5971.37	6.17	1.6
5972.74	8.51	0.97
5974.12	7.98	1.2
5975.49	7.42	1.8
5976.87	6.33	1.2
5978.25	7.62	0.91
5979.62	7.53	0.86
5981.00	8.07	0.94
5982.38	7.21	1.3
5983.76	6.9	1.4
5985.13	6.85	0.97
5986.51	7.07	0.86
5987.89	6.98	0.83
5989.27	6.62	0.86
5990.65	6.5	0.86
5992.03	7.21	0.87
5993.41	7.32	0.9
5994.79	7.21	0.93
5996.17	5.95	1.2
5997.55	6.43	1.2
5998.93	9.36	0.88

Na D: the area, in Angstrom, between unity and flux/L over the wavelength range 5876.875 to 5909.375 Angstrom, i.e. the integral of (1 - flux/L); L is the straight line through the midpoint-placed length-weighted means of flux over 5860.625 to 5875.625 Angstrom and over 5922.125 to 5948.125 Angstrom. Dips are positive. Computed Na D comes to 1.0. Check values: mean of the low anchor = 7.24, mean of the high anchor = 7.64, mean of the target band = 7.15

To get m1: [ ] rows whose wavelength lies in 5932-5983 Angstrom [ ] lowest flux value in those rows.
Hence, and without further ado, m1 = 3.77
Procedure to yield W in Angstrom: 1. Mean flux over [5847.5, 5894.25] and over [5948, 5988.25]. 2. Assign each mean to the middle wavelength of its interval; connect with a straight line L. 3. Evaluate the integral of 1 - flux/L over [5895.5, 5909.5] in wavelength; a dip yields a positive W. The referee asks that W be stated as 1.2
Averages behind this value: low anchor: 7.43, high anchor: 7.28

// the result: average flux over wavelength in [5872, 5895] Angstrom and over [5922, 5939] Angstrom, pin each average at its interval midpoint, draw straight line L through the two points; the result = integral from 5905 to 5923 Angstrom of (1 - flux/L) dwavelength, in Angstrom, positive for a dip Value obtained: 1.3 Angstrom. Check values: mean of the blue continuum 7.68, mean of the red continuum 7.7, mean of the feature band 7.12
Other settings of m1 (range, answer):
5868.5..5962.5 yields 4.64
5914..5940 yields 5.72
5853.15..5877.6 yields 5.24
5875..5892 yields 5.52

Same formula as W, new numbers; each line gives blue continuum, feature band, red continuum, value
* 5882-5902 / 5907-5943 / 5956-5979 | -1.9 Angstrom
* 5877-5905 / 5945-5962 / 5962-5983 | 0.5 Angstrom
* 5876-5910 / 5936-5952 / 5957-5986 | -0.1 Angstrom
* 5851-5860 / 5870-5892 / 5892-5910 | -2.1 Angstrom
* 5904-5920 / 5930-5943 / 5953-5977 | -0.5 Angstrom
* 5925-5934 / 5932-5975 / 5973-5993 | 0.1 Angstrom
